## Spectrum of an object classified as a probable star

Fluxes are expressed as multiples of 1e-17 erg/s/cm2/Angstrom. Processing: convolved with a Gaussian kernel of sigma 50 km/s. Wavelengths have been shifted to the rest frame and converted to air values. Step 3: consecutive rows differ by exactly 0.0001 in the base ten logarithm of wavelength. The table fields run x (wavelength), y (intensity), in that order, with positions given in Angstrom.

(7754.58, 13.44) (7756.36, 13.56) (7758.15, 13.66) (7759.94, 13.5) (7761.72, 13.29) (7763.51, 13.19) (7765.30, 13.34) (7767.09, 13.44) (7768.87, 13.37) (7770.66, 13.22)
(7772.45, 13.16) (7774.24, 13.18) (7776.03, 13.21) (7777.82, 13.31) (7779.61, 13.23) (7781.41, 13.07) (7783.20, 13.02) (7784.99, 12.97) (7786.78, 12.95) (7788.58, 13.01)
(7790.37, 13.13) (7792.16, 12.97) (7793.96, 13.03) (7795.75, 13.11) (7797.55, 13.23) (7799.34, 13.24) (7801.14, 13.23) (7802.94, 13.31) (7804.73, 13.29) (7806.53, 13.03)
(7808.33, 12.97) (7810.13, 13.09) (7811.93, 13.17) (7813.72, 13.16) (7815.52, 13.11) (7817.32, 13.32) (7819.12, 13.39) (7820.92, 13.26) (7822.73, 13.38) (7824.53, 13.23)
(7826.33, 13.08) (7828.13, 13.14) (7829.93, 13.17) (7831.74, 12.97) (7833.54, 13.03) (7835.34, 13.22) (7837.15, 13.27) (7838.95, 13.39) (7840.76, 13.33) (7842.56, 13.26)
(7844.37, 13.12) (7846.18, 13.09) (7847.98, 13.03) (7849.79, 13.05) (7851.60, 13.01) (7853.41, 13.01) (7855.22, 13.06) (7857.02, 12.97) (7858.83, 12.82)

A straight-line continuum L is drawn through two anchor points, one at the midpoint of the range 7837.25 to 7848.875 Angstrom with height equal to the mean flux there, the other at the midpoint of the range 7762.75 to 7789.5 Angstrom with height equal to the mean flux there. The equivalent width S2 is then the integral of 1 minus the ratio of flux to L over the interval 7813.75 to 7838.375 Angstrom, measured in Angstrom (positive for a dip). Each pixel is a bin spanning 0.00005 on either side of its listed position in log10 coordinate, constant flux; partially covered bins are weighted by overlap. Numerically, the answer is 0.0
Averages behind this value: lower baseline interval 13.2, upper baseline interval 13.2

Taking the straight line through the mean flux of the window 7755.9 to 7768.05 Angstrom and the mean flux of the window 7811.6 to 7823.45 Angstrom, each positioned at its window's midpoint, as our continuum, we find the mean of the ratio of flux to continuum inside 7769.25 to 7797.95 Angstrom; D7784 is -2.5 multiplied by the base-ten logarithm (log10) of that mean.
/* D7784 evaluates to 0.02 mag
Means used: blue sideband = 13.4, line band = 13.1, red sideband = 13.3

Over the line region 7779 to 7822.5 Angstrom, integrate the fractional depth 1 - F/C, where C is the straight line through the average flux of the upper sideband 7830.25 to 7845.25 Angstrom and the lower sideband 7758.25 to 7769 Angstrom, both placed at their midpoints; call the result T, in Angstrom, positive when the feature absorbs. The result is 0.5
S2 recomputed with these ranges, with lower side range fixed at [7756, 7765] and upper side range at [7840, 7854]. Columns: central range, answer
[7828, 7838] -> 0.0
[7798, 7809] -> 0.1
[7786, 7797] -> 0.2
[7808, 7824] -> 0.0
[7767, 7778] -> 0.1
